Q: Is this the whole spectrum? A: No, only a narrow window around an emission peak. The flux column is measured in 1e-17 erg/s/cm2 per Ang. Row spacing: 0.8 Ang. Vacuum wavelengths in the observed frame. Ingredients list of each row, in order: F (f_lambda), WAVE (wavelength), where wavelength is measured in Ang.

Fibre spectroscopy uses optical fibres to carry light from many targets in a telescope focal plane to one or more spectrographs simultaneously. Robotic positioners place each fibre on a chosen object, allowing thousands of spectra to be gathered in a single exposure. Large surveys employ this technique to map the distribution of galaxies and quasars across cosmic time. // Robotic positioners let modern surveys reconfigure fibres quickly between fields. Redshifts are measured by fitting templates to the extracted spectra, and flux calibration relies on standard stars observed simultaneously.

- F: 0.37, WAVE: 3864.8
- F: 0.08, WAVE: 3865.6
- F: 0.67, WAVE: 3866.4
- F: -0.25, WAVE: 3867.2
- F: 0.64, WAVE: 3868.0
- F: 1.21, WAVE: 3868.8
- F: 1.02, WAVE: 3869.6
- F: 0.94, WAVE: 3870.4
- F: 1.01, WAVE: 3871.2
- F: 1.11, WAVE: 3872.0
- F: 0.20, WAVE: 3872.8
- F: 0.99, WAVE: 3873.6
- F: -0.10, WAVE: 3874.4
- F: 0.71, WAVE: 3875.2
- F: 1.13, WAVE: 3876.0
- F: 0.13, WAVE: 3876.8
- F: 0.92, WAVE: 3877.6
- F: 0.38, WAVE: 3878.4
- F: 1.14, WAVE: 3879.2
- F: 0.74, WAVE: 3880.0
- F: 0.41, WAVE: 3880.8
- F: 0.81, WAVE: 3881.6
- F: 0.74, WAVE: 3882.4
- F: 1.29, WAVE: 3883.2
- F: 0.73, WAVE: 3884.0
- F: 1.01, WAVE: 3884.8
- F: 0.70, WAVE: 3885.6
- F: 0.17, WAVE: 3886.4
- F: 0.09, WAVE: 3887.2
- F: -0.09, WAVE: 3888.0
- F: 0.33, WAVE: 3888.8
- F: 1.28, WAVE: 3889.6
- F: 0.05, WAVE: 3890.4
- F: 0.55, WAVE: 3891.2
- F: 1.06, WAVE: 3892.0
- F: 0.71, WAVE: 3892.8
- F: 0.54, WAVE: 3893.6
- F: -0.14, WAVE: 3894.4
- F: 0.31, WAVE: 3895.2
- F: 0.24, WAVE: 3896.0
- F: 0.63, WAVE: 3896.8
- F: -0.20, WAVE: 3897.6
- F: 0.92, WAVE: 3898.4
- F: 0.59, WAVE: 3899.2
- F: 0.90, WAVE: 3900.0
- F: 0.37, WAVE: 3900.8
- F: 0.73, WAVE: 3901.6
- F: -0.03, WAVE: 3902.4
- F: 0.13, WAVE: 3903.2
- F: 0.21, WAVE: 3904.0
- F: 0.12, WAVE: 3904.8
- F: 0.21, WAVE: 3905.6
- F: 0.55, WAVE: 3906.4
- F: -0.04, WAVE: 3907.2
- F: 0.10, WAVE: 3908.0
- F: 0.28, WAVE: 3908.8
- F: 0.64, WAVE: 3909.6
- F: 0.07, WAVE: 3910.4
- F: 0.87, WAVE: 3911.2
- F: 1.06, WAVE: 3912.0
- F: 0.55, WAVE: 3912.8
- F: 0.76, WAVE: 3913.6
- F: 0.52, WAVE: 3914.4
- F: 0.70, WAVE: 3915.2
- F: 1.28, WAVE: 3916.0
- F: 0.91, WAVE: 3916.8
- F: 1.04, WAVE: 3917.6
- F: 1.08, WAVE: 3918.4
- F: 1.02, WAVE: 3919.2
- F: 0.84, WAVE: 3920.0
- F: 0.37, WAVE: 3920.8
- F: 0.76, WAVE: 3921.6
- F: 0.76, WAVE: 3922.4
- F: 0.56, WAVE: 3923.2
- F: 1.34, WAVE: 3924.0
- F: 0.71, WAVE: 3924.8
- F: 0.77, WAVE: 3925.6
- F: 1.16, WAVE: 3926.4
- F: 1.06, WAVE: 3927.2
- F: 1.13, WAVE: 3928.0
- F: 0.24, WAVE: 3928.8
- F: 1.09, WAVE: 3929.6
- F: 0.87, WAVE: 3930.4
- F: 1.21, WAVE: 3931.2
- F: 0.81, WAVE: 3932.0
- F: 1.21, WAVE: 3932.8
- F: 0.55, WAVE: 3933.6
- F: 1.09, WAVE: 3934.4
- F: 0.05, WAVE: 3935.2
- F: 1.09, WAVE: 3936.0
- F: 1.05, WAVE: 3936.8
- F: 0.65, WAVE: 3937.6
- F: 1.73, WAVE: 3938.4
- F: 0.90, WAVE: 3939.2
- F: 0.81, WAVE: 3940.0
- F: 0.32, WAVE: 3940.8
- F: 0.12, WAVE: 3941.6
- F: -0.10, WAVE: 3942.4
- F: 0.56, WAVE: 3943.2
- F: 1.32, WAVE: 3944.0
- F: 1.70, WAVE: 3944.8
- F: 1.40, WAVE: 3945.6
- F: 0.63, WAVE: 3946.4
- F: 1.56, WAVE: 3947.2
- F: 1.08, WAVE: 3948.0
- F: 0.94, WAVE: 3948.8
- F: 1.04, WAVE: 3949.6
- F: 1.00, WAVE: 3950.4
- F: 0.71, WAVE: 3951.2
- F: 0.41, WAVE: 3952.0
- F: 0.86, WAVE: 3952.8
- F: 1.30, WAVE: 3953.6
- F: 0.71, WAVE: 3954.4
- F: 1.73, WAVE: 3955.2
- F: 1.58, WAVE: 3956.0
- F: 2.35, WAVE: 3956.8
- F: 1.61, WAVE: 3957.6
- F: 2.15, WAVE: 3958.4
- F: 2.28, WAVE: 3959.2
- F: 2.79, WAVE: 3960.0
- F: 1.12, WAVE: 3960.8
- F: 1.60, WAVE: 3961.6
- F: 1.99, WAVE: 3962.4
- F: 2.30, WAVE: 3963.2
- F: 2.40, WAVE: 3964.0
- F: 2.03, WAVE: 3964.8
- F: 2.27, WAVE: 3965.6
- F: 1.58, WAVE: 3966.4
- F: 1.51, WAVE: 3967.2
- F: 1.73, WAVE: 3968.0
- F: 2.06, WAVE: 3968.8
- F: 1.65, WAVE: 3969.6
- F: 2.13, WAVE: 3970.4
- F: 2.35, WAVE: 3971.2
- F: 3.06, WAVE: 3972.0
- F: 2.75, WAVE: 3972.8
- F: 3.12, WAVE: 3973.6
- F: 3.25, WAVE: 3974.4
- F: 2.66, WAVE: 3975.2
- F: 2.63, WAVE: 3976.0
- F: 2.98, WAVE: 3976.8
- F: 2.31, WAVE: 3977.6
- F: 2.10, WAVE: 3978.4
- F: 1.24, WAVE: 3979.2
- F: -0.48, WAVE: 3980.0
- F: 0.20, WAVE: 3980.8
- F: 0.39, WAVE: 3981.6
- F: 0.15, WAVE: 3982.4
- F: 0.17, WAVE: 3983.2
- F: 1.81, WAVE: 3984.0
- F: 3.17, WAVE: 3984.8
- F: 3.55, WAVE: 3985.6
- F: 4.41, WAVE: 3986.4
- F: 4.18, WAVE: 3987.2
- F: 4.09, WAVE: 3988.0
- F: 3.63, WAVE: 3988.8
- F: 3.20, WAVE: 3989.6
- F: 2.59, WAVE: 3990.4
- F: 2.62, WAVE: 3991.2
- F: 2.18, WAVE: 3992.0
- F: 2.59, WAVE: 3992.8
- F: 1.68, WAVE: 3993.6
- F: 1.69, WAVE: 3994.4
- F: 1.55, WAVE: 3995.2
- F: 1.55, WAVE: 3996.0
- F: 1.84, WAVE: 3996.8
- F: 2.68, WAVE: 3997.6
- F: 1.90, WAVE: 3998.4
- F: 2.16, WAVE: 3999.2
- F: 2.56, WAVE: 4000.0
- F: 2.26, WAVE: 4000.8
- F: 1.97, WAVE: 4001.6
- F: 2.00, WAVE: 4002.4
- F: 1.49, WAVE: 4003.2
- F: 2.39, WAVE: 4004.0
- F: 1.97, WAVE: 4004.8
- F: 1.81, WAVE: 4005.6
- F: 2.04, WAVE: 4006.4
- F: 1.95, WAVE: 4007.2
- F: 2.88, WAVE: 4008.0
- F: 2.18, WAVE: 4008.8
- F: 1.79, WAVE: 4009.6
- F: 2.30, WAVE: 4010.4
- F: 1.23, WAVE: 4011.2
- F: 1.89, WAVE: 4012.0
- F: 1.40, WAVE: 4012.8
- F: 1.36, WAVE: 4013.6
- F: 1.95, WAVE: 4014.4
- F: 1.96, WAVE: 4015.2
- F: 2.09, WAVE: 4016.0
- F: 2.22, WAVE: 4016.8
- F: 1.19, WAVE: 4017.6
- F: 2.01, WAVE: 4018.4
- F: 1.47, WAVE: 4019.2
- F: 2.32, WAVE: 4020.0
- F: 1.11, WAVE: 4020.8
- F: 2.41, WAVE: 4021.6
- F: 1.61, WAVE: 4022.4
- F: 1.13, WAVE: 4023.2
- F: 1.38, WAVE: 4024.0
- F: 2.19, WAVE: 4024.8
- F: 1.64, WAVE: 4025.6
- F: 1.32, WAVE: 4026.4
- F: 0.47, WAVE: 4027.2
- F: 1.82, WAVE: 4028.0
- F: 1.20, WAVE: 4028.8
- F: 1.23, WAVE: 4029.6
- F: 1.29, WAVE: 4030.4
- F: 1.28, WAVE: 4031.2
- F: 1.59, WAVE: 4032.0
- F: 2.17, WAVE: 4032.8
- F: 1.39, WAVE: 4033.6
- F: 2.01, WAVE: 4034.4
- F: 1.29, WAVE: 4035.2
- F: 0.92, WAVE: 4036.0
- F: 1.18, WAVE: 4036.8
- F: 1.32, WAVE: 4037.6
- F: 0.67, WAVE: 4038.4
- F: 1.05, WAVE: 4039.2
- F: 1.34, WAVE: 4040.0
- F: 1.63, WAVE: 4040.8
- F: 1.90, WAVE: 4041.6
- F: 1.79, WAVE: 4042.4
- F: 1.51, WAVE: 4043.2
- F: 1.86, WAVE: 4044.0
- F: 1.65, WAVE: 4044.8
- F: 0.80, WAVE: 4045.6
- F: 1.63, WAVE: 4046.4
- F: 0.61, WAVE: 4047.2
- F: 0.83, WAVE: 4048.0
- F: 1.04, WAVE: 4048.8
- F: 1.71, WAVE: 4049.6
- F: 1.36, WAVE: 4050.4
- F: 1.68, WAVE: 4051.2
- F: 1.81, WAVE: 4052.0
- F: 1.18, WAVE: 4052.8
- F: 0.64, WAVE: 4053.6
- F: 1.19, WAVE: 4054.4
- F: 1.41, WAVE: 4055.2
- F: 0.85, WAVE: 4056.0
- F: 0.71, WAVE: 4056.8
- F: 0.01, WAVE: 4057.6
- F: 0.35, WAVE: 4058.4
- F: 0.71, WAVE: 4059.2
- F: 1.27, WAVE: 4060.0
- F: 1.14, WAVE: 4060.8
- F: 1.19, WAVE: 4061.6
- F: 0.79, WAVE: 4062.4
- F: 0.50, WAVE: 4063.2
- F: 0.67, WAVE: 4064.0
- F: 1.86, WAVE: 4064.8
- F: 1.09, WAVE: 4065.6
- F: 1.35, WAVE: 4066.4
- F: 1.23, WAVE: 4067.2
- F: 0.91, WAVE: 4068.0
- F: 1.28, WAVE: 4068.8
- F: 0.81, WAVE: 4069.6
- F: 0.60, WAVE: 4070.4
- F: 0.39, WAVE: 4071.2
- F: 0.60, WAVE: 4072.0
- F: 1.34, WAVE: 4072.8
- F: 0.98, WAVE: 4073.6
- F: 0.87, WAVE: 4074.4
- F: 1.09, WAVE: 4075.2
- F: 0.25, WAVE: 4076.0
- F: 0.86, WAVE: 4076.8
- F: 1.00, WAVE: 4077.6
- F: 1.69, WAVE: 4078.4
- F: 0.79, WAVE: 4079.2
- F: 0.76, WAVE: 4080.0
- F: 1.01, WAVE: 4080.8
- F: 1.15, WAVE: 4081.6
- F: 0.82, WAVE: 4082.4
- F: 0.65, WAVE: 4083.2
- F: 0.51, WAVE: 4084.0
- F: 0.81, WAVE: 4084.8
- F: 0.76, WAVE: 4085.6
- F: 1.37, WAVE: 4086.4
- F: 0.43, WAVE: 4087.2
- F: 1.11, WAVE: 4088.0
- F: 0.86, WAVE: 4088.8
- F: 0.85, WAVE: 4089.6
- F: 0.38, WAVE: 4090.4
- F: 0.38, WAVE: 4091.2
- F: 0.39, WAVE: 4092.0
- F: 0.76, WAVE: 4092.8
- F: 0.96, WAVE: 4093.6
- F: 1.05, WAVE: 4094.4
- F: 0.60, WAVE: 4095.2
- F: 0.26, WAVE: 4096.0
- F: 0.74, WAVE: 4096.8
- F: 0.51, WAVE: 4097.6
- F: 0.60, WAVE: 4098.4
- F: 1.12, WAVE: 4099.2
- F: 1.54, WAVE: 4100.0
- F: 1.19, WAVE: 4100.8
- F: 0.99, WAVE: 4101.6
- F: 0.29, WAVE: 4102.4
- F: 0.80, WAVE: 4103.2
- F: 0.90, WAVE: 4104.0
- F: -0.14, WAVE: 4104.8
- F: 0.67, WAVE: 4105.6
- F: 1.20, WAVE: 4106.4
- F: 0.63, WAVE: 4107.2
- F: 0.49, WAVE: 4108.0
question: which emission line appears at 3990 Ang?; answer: Lyman alpha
